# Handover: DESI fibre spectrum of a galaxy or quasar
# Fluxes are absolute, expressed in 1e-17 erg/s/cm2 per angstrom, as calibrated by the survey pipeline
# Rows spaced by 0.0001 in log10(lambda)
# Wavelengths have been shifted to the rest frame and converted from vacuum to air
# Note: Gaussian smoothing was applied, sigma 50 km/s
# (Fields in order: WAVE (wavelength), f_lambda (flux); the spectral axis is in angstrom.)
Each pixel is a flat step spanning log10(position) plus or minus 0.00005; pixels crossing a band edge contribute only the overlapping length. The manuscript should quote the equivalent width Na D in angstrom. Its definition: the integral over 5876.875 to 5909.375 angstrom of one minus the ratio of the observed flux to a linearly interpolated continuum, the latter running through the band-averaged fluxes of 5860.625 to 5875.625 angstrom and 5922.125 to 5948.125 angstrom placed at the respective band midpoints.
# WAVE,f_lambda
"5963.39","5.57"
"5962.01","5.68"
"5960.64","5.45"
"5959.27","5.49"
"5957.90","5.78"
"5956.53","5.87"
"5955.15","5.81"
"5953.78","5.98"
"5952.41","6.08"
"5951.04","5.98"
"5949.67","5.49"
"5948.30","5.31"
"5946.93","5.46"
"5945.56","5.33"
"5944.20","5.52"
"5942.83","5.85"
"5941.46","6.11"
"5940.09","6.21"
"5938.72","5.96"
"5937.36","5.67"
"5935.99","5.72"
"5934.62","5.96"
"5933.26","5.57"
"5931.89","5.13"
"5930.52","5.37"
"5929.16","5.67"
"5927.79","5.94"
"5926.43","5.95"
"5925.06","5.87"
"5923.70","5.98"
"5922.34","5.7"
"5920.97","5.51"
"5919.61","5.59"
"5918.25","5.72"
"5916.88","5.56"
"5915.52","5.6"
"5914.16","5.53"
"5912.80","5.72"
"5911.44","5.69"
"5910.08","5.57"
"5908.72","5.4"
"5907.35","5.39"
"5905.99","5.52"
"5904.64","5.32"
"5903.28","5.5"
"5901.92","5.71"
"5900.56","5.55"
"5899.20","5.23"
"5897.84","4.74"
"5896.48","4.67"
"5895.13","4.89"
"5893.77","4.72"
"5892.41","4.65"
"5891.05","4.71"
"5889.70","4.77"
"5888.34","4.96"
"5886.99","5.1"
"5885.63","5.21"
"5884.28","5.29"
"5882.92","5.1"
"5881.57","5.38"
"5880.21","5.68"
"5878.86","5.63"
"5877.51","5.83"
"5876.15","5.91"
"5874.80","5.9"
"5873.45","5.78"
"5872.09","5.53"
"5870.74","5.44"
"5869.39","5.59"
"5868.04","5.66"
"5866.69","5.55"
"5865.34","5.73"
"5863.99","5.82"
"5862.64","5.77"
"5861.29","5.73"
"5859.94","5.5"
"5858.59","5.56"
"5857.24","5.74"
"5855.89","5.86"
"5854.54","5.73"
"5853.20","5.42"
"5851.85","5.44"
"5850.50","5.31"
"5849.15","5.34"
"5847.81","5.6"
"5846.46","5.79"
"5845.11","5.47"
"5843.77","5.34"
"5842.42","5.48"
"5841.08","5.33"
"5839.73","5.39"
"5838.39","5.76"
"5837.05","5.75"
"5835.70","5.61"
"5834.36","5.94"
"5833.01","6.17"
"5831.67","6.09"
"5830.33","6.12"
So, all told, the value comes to 2.8 angstrom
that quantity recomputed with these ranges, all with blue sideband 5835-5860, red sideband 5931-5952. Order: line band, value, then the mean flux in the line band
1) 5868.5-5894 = 1.2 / 5.34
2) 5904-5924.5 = 0.2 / 5.59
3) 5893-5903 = 1.0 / 5.08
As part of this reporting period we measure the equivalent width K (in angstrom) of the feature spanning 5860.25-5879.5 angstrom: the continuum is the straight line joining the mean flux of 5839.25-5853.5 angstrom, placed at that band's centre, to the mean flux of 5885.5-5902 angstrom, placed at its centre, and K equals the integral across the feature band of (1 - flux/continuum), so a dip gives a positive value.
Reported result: -1.8 angstrom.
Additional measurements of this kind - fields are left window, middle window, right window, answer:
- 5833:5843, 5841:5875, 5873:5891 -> -0.4 angstrom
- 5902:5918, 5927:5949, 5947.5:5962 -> -0.1 angstrom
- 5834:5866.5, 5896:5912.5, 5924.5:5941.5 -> 1.0 angstrom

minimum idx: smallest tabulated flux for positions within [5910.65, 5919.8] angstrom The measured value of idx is 5.53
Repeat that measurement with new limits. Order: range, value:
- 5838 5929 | 4.65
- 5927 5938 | 5.13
